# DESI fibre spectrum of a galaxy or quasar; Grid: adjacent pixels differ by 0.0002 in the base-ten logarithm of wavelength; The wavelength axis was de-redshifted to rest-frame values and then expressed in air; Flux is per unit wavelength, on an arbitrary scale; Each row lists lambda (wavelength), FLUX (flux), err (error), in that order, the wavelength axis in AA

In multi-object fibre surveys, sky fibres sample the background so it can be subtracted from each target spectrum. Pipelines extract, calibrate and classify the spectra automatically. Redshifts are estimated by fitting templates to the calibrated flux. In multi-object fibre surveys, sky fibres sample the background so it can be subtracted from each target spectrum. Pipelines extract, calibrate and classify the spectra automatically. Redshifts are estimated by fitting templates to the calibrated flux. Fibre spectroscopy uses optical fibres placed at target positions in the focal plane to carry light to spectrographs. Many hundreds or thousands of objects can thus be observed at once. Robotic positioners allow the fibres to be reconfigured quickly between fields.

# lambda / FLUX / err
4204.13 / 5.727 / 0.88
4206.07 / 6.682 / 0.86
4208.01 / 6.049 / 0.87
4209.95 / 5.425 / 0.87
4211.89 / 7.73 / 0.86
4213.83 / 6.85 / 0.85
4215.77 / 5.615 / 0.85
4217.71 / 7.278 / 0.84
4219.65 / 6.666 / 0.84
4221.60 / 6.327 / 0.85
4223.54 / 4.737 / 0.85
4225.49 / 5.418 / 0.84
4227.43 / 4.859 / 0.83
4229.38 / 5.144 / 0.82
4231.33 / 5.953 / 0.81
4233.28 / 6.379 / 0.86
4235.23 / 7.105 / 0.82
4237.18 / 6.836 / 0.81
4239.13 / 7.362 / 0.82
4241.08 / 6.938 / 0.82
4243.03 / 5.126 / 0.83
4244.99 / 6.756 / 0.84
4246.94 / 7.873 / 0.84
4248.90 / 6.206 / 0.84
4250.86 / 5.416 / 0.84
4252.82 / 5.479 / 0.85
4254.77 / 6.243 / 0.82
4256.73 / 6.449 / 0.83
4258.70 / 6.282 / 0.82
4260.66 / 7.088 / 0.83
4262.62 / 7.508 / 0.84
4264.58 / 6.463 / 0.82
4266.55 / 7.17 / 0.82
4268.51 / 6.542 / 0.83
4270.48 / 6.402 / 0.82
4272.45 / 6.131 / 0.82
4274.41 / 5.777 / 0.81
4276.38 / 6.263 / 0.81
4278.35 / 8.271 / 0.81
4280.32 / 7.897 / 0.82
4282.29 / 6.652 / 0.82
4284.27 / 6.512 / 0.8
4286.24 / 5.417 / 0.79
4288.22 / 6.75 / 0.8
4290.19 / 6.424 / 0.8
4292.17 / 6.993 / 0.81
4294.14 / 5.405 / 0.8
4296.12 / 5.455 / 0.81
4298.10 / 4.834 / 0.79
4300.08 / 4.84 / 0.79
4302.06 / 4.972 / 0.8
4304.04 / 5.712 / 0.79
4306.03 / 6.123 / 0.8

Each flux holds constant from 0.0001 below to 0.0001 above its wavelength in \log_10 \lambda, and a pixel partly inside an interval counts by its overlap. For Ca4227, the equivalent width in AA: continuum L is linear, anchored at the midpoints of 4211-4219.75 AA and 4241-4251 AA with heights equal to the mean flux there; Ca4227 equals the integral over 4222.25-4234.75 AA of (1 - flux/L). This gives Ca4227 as 2.2 AA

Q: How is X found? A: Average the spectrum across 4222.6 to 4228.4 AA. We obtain 5.01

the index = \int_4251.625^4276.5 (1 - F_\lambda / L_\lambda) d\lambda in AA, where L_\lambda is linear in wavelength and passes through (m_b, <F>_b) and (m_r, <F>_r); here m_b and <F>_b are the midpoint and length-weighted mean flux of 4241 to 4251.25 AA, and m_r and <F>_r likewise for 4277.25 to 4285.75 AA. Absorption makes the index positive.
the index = 1.3 AA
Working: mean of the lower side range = 6.39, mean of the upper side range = 7.2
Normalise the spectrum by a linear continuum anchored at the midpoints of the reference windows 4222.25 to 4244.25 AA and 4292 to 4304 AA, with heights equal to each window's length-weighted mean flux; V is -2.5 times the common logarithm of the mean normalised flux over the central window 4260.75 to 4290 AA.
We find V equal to -0.20 mag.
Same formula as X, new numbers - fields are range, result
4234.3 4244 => 6.68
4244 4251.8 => 6.56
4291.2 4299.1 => 5.67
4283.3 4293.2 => 6.42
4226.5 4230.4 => 5.01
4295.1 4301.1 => 5.04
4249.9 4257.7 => 5.9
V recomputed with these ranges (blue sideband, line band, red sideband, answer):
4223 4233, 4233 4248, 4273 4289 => -0.21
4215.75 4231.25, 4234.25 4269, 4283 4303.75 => -0.15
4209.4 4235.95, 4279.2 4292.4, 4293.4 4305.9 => -0.22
